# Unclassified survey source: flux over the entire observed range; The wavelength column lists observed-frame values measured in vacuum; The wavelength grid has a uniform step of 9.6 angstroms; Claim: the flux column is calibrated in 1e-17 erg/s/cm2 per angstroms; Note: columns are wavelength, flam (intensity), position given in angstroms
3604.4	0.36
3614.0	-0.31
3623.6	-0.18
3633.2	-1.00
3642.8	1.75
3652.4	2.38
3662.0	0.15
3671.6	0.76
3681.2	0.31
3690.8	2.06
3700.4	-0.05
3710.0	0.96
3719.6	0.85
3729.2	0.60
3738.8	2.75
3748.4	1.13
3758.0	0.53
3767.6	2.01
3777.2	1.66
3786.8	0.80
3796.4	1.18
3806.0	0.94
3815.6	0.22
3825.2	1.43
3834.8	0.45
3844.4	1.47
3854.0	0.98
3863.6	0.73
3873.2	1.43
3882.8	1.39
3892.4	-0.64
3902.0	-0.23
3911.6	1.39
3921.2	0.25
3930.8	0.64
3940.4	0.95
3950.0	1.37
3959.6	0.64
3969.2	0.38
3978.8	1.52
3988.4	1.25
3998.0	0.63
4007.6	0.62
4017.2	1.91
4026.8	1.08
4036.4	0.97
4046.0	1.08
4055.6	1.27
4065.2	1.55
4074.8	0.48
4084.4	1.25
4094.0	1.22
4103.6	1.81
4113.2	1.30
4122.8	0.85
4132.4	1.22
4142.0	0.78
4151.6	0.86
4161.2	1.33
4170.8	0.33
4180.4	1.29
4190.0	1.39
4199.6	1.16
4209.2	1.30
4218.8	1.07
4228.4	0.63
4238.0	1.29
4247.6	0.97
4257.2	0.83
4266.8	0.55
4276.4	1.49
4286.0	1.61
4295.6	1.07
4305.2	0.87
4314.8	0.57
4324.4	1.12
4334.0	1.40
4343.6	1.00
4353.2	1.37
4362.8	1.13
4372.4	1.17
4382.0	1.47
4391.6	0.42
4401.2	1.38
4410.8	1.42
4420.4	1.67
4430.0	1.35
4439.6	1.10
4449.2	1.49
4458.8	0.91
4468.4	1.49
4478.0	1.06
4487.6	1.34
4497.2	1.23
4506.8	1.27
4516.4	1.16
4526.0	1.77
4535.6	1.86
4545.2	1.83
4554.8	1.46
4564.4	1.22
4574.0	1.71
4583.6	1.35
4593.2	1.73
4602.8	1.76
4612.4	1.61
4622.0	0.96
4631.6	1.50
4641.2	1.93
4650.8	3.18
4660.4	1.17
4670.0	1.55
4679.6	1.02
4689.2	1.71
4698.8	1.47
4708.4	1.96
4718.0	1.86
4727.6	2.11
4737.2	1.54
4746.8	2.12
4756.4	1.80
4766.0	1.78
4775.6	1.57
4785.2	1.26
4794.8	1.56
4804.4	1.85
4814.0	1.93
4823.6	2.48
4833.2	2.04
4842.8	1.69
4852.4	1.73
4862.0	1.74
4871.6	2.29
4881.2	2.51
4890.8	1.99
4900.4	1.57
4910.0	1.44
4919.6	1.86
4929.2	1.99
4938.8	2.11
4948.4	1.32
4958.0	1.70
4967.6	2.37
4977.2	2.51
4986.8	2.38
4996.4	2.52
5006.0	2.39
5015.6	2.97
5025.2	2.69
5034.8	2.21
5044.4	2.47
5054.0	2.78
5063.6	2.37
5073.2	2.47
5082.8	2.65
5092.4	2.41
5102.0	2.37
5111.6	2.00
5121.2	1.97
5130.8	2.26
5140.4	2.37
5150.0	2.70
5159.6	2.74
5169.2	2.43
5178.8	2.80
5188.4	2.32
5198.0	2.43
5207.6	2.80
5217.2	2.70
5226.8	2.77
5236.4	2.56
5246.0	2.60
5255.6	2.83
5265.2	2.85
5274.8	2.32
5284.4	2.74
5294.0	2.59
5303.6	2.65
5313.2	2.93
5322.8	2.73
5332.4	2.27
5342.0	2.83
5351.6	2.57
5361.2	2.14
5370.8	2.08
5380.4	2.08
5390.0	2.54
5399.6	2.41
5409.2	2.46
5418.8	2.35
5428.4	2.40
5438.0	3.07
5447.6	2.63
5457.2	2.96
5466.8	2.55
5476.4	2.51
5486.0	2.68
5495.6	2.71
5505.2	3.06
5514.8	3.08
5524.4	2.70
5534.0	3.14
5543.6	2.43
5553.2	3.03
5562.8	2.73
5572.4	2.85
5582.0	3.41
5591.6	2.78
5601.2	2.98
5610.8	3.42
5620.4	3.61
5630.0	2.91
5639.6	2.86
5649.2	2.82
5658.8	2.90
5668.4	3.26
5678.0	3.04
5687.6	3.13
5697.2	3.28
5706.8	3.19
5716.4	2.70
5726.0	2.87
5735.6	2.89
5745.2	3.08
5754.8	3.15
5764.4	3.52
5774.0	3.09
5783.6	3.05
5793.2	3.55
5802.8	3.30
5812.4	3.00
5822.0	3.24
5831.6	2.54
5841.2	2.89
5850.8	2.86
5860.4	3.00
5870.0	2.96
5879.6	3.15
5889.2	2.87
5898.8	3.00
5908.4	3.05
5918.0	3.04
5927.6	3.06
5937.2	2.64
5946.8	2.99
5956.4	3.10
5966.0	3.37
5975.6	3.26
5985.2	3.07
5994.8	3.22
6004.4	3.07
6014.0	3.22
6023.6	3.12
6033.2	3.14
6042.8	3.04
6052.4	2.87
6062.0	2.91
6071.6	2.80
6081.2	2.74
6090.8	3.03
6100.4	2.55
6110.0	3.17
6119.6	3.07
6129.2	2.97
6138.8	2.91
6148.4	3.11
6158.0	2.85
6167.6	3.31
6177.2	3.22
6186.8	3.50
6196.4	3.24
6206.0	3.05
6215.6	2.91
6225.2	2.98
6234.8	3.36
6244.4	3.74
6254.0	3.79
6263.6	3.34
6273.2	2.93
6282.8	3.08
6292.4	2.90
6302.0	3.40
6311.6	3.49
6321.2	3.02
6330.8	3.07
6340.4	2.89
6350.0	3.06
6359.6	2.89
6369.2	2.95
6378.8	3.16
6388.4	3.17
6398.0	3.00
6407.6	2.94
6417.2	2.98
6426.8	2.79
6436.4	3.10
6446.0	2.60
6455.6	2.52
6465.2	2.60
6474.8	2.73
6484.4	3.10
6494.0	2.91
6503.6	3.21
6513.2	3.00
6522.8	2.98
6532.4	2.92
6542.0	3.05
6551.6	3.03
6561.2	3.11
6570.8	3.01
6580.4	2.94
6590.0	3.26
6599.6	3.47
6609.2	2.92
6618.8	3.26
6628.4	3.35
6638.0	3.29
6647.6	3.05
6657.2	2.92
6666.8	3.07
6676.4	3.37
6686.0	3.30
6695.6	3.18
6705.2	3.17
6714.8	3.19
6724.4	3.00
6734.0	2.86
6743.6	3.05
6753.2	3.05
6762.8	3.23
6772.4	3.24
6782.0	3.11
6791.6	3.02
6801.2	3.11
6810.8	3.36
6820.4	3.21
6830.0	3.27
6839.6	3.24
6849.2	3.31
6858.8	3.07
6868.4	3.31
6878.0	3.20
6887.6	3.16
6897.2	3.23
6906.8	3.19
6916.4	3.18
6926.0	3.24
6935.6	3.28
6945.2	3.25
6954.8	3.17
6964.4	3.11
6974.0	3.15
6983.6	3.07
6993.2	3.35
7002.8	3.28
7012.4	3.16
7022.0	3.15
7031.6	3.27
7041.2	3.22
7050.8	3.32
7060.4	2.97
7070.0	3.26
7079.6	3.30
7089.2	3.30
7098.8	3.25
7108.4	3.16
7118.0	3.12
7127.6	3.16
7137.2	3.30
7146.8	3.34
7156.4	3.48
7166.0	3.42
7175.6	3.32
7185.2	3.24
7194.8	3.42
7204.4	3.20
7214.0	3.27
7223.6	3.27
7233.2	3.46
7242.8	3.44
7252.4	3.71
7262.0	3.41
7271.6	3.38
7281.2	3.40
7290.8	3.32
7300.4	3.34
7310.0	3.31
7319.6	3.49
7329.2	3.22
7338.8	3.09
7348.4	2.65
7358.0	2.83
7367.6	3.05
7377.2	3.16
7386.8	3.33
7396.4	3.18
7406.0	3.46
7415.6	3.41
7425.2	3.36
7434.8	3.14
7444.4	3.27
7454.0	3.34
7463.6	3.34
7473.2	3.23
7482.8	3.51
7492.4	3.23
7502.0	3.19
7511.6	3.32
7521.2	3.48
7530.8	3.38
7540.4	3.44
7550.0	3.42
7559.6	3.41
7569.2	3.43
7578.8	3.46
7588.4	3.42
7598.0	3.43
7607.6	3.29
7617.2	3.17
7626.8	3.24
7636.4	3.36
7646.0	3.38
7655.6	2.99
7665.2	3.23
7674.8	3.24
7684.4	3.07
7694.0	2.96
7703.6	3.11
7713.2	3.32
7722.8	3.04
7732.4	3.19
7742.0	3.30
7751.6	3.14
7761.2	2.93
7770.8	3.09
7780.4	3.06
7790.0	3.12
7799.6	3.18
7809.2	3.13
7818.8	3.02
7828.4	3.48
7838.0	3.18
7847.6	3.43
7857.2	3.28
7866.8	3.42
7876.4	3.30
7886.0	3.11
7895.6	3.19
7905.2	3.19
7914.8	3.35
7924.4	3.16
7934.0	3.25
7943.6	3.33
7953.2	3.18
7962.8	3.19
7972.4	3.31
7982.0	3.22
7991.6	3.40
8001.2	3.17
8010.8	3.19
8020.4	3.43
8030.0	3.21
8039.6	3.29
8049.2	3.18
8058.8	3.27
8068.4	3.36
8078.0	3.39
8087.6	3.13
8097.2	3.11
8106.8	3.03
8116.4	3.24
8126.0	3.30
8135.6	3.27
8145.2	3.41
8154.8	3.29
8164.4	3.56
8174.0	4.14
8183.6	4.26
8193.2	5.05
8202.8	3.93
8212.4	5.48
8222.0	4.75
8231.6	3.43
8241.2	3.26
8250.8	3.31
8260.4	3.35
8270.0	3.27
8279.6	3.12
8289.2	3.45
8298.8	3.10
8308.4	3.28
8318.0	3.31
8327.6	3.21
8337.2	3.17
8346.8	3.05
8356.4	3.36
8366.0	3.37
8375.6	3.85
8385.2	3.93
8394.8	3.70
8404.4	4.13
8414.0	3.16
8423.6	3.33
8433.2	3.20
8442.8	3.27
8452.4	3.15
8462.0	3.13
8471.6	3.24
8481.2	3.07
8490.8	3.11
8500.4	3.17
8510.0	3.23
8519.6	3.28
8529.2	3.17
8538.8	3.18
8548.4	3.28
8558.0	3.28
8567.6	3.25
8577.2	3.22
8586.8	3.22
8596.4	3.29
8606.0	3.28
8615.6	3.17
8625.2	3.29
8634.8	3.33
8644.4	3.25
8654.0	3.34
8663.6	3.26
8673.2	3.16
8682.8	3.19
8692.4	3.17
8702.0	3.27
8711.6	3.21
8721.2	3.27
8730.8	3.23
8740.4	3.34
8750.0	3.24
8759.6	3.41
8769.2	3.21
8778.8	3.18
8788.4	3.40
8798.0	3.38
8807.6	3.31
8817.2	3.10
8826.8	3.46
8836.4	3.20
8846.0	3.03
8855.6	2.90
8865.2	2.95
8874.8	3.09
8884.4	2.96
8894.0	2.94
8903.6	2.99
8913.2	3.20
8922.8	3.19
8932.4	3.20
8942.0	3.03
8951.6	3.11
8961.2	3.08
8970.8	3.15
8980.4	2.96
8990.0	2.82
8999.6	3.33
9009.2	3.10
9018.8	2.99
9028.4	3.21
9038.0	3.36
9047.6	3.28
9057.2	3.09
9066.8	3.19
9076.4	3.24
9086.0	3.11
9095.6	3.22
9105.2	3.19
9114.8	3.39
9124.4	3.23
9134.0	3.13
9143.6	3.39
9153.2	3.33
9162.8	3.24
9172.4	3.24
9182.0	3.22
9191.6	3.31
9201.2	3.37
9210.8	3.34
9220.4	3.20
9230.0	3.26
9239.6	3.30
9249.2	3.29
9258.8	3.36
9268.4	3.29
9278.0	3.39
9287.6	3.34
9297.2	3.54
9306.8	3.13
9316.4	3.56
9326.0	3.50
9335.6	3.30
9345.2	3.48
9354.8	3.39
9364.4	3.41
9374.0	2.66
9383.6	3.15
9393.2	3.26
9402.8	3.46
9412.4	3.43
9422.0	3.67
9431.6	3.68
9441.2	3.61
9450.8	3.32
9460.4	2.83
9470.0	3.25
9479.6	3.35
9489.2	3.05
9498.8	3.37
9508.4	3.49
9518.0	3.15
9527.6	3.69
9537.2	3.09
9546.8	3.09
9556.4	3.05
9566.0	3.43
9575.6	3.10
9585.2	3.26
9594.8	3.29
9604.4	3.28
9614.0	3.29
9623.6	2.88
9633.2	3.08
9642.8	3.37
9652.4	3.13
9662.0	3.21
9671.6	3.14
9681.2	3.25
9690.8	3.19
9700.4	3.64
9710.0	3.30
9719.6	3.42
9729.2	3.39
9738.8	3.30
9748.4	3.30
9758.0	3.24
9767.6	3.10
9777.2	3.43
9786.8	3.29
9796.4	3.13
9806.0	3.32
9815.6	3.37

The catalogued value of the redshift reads 0.25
